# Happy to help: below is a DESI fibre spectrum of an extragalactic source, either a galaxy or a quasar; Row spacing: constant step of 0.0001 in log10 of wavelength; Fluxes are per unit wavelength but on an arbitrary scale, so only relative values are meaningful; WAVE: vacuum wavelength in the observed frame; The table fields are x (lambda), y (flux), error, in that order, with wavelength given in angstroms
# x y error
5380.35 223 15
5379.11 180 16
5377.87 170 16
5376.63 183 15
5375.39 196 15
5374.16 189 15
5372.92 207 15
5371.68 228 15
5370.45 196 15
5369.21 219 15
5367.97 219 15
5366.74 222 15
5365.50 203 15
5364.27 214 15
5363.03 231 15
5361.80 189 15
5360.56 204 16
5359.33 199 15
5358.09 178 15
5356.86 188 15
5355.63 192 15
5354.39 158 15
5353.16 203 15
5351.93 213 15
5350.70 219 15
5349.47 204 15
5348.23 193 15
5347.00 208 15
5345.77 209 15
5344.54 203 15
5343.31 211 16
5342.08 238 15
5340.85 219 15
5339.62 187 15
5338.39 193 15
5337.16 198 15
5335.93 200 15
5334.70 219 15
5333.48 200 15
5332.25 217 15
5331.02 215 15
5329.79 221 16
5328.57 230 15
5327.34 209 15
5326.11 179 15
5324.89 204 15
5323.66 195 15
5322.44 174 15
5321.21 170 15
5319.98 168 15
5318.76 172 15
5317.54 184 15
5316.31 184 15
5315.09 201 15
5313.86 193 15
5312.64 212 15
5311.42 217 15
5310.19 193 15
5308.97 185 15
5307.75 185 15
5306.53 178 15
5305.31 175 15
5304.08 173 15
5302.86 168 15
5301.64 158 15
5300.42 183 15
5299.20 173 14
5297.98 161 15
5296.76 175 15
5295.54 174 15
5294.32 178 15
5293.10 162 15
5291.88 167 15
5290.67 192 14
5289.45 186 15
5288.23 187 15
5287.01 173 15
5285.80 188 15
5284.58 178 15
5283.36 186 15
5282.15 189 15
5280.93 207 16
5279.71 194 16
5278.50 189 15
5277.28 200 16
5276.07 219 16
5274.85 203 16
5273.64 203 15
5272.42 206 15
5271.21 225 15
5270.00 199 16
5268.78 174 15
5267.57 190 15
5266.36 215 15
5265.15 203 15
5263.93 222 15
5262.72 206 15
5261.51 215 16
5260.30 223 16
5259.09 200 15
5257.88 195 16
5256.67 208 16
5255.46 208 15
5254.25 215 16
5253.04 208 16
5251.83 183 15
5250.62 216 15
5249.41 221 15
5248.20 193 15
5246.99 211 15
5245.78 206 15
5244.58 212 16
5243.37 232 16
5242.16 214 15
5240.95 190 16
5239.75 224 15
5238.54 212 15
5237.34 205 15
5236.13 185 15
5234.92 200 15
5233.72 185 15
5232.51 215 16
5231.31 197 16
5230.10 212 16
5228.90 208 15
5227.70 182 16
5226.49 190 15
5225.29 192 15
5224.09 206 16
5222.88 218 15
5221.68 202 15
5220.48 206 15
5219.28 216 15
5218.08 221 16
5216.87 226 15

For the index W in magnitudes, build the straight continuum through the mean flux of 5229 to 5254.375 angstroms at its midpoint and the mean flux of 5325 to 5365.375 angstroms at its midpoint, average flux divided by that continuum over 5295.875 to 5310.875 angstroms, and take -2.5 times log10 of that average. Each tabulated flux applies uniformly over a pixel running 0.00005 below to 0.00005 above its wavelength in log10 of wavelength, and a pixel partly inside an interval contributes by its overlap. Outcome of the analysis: 0.17 mag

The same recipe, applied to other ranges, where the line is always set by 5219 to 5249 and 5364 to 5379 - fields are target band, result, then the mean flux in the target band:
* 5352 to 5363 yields 0.058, 192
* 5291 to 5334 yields 0.094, 187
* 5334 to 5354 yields -0.019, 207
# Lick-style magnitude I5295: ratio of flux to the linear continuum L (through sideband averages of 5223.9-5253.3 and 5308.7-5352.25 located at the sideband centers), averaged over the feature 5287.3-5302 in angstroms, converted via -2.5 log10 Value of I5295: 0.16 mag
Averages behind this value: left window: 204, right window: 201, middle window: 175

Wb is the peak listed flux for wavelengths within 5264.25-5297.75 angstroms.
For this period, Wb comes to 225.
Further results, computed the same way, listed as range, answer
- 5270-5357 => 238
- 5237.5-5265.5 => 232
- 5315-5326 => 204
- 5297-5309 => 185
